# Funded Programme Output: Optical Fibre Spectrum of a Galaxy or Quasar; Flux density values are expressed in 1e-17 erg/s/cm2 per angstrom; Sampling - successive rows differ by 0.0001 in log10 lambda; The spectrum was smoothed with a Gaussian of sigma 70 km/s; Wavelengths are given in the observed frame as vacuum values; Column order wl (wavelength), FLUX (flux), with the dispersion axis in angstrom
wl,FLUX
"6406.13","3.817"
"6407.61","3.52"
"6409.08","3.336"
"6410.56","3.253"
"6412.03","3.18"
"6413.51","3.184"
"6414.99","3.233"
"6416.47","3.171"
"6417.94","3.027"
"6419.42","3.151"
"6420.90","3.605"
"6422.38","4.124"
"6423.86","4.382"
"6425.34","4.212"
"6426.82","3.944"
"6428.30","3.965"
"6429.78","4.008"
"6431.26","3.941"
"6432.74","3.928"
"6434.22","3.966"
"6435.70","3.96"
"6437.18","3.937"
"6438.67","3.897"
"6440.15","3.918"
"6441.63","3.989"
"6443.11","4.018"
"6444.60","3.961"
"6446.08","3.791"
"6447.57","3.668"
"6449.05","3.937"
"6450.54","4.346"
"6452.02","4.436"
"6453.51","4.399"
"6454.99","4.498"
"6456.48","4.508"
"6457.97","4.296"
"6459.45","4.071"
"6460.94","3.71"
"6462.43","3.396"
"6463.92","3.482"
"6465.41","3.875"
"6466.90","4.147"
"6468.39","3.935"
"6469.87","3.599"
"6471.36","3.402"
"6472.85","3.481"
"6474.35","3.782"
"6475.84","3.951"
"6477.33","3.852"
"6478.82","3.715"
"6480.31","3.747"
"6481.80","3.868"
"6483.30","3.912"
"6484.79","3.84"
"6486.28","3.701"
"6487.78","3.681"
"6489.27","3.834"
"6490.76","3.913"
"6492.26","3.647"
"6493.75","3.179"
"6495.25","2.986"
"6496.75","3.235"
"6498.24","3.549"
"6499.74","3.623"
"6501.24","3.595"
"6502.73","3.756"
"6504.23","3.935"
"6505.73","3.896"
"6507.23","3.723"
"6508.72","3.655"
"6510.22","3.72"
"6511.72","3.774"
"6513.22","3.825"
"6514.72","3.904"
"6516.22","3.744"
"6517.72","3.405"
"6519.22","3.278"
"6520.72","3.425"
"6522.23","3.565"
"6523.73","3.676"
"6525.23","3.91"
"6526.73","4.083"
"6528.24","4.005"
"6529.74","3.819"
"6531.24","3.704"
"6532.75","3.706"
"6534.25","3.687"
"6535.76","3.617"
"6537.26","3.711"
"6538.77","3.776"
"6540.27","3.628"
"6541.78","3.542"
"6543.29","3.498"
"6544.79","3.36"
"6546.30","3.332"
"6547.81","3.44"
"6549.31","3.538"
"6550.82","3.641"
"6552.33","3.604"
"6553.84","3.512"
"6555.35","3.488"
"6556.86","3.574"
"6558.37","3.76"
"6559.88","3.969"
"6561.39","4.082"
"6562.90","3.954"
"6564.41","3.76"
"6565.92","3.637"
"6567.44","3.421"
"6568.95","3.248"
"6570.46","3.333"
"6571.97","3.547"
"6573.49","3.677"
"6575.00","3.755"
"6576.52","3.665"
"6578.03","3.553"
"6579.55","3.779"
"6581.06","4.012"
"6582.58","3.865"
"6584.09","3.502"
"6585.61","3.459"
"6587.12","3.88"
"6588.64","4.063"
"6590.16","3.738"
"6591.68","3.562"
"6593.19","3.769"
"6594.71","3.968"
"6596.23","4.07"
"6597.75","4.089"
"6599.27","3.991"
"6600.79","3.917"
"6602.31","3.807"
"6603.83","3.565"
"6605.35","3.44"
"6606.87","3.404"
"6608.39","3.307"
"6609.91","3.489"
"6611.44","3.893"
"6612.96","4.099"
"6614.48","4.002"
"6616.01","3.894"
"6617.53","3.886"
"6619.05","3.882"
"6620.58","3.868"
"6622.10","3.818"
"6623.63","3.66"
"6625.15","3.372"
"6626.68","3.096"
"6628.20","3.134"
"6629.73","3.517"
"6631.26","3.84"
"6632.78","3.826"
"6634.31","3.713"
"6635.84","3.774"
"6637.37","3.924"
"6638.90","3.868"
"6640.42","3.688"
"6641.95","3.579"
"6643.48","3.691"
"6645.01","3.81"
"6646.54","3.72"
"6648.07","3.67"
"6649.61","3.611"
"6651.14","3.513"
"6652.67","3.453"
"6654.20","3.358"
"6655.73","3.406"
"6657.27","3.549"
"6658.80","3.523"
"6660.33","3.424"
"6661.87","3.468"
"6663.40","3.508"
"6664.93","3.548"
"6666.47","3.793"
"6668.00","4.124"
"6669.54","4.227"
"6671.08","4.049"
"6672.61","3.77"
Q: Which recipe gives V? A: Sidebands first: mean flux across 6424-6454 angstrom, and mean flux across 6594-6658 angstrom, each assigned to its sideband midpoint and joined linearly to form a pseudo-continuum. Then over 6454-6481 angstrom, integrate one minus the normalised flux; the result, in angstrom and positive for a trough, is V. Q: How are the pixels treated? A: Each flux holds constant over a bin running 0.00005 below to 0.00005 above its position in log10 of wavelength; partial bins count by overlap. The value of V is 0.7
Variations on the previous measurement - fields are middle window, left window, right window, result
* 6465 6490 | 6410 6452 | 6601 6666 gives -0.19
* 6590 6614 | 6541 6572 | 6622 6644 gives -1.00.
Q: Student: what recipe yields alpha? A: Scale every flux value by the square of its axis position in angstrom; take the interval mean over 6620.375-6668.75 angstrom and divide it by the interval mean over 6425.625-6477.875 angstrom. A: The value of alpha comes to 0.97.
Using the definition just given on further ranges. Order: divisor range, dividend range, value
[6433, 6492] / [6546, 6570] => 0.96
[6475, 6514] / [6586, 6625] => 1.06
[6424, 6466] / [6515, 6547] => 0.93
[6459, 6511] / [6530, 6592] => 1.01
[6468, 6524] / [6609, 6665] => 1.04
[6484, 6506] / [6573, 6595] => 1.06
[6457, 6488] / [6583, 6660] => 1.02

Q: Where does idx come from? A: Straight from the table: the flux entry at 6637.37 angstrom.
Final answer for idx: 3.924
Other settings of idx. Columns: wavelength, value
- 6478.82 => 3.715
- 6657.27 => 3.549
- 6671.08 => 4.049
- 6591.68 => 3.562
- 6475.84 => 3.951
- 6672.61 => 3.77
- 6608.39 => 3.307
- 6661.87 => 3.468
